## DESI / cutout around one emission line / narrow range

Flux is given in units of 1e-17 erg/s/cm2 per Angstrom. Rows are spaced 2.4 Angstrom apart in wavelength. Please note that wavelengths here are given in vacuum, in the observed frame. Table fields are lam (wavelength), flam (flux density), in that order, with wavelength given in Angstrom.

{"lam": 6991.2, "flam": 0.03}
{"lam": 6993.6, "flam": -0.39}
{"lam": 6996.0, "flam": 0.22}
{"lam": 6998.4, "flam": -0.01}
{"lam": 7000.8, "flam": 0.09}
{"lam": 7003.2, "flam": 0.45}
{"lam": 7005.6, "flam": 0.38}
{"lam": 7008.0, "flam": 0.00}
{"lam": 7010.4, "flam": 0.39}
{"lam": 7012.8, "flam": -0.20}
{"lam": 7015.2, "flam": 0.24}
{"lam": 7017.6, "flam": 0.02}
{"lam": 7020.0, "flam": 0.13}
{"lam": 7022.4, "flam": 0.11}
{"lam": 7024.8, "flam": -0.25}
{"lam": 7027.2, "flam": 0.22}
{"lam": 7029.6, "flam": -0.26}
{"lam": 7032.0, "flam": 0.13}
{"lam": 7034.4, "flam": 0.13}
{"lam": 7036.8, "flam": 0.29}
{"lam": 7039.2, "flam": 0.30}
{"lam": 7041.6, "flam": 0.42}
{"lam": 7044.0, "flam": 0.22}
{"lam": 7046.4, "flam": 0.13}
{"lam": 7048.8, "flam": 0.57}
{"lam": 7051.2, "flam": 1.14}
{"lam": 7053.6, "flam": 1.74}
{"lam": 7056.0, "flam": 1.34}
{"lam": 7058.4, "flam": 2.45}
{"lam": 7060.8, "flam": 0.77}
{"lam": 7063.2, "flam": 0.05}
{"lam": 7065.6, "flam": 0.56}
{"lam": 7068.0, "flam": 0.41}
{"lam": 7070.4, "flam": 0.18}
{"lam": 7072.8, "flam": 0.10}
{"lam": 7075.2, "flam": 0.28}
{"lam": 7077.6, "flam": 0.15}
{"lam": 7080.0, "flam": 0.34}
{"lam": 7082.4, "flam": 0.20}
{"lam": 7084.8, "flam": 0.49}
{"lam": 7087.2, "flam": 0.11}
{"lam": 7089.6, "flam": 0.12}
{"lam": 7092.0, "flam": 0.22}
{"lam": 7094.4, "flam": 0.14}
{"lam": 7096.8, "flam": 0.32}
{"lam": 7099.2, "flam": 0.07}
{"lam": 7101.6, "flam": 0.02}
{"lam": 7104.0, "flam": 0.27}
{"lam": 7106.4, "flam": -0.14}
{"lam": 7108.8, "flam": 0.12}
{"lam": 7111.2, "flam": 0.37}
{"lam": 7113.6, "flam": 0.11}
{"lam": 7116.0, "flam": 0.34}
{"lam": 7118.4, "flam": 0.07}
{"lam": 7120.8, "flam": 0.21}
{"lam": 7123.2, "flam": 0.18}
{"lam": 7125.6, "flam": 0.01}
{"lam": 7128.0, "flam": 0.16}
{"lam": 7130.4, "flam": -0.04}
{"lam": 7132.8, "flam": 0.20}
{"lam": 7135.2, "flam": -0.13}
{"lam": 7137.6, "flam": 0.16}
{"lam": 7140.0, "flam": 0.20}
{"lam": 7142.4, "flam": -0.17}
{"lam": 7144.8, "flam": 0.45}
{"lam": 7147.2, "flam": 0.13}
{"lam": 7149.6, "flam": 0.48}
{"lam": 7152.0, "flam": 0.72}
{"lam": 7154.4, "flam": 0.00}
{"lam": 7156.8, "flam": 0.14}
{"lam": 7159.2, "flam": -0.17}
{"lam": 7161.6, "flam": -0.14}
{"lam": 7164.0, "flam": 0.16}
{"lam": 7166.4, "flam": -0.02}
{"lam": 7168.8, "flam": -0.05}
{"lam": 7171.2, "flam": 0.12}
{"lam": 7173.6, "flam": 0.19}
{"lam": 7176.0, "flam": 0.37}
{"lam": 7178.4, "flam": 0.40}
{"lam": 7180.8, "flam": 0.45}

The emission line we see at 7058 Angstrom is [O II] 3727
